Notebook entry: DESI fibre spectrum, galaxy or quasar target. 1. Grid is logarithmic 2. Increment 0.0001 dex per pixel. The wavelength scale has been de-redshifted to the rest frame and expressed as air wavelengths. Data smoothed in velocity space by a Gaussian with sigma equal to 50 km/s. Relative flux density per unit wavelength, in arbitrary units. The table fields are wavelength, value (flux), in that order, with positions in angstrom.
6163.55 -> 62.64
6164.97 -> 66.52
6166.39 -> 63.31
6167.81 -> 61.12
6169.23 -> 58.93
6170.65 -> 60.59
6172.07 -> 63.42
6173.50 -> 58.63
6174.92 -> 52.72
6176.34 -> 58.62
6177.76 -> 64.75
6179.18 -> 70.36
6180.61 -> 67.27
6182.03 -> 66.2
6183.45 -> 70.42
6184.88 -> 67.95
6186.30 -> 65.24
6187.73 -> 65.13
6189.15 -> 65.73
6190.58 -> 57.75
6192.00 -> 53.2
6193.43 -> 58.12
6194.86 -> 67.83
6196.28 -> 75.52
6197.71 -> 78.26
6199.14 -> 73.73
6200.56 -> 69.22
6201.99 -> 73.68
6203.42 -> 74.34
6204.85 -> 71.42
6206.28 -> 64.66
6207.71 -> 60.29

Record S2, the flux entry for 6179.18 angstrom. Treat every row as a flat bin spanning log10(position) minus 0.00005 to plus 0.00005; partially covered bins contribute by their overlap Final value 70.36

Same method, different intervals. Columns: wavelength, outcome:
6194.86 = 67.83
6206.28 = 64.66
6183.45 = 70.42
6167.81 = 61.12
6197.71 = 78.26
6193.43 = 58.12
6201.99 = 73.68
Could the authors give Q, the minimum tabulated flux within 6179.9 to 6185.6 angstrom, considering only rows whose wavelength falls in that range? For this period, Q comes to 66.2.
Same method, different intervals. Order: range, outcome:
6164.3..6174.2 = 58.63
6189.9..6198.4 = 53.2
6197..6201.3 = 69.22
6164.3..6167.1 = 63.31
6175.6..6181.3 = 58.62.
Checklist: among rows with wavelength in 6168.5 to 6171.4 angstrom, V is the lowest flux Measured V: 58.93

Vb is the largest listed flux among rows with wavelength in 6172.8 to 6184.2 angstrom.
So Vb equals 70.42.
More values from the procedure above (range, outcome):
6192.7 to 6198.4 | 78.26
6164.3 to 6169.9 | 66.52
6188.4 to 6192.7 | 65.73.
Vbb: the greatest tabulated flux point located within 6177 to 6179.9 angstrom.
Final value 70.36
